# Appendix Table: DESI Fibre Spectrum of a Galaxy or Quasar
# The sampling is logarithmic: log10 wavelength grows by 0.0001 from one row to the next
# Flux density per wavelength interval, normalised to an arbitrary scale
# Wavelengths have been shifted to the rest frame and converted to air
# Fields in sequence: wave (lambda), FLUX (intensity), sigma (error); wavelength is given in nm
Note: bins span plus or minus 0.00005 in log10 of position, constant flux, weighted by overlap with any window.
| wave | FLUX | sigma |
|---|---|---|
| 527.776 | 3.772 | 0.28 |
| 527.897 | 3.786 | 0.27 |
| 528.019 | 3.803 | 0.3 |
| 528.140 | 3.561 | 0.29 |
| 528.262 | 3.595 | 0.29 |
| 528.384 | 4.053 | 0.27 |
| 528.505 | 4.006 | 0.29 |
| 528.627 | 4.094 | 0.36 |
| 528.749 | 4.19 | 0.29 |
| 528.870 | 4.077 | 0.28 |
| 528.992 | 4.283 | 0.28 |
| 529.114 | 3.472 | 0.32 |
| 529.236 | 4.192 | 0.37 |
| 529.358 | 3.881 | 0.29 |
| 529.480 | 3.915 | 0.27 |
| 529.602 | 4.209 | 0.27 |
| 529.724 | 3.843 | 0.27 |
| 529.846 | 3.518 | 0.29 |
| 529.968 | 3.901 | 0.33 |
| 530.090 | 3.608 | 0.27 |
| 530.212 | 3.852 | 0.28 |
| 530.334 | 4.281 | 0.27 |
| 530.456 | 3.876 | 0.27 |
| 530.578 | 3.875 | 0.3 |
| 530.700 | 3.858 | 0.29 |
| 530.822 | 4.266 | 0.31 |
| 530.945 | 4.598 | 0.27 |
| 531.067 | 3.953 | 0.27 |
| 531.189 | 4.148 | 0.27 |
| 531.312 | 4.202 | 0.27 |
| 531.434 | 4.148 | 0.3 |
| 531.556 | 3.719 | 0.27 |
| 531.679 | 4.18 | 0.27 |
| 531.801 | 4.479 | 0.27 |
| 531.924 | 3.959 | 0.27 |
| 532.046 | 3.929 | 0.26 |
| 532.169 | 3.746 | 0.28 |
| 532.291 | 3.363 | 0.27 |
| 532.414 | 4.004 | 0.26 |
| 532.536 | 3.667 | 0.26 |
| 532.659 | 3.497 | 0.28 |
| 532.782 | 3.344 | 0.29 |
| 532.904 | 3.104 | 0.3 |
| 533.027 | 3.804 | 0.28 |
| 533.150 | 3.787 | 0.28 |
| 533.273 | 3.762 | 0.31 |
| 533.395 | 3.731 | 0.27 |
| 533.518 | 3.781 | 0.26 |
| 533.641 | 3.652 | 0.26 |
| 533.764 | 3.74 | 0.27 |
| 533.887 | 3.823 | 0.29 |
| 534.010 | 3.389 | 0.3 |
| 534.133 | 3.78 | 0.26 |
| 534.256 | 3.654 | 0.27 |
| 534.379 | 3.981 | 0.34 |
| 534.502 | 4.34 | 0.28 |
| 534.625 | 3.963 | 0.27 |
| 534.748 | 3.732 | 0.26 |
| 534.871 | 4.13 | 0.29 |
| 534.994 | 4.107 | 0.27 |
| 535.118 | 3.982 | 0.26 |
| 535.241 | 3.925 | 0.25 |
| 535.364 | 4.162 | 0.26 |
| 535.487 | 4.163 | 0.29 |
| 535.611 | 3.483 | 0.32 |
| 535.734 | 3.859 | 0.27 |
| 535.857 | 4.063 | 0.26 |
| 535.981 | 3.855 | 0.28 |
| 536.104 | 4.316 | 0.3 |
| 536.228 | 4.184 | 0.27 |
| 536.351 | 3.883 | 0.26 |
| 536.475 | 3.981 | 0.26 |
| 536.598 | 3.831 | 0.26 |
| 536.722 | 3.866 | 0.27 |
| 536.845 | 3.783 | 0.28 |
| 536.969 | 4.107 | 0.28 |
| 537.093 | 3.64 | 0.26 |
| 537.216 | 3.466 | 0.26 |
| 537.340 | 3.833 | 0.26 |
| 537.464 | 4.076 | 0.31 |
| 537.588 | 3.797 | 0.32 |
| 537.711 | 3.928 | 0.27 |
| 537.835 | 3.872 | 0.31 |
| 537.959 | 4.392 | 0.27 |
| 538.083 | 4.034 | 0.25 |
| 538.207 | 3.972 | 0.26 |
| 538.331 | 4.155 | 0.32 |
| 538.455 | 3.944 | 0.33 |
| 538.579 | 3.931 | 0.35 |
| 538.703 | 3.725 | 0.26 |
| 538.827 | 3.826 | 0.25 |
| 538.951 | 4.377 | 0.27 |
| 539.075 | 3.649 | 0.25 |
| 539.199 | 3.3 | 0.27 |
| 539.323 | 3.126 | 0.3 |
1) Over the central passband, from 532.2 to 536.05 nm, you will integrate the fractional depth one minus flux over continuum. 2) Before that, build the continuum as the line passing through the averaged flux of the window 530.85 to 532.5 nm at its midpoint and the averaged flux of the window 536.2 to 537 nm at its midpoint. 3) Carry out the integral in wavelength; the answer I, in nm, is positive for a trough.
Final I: 0.18 nm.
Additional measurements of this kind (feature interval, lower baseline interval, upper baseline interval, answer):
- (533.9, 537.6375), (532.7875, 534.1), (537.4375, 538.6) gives -0.08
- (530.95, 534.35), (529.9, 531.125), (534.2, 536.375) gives 0.16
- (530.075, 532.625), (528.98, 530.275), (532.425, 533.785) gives -0.16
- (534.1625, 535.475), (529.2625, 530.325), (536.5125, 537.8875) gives -0.05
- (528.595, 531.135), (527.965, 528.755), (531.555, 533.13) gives -0.10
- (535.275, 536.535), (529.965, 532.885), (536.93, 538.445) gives -0.02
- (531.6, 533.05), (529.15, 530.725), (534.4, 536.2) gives 0.07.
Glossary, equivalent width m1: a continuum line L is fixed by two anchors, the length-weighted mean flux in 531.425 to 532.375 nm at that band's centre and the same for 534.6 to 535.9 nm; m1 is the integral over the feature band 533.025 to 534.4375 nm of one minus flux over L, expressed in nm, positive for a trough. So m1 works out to 0.07 nm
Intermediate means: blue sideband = 3.93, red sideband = 3.96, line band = 3.74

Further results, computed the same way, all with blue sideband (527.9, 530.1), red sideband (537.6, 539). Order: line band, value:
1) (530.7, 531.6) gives -0.048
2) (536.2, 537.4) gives 0.042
